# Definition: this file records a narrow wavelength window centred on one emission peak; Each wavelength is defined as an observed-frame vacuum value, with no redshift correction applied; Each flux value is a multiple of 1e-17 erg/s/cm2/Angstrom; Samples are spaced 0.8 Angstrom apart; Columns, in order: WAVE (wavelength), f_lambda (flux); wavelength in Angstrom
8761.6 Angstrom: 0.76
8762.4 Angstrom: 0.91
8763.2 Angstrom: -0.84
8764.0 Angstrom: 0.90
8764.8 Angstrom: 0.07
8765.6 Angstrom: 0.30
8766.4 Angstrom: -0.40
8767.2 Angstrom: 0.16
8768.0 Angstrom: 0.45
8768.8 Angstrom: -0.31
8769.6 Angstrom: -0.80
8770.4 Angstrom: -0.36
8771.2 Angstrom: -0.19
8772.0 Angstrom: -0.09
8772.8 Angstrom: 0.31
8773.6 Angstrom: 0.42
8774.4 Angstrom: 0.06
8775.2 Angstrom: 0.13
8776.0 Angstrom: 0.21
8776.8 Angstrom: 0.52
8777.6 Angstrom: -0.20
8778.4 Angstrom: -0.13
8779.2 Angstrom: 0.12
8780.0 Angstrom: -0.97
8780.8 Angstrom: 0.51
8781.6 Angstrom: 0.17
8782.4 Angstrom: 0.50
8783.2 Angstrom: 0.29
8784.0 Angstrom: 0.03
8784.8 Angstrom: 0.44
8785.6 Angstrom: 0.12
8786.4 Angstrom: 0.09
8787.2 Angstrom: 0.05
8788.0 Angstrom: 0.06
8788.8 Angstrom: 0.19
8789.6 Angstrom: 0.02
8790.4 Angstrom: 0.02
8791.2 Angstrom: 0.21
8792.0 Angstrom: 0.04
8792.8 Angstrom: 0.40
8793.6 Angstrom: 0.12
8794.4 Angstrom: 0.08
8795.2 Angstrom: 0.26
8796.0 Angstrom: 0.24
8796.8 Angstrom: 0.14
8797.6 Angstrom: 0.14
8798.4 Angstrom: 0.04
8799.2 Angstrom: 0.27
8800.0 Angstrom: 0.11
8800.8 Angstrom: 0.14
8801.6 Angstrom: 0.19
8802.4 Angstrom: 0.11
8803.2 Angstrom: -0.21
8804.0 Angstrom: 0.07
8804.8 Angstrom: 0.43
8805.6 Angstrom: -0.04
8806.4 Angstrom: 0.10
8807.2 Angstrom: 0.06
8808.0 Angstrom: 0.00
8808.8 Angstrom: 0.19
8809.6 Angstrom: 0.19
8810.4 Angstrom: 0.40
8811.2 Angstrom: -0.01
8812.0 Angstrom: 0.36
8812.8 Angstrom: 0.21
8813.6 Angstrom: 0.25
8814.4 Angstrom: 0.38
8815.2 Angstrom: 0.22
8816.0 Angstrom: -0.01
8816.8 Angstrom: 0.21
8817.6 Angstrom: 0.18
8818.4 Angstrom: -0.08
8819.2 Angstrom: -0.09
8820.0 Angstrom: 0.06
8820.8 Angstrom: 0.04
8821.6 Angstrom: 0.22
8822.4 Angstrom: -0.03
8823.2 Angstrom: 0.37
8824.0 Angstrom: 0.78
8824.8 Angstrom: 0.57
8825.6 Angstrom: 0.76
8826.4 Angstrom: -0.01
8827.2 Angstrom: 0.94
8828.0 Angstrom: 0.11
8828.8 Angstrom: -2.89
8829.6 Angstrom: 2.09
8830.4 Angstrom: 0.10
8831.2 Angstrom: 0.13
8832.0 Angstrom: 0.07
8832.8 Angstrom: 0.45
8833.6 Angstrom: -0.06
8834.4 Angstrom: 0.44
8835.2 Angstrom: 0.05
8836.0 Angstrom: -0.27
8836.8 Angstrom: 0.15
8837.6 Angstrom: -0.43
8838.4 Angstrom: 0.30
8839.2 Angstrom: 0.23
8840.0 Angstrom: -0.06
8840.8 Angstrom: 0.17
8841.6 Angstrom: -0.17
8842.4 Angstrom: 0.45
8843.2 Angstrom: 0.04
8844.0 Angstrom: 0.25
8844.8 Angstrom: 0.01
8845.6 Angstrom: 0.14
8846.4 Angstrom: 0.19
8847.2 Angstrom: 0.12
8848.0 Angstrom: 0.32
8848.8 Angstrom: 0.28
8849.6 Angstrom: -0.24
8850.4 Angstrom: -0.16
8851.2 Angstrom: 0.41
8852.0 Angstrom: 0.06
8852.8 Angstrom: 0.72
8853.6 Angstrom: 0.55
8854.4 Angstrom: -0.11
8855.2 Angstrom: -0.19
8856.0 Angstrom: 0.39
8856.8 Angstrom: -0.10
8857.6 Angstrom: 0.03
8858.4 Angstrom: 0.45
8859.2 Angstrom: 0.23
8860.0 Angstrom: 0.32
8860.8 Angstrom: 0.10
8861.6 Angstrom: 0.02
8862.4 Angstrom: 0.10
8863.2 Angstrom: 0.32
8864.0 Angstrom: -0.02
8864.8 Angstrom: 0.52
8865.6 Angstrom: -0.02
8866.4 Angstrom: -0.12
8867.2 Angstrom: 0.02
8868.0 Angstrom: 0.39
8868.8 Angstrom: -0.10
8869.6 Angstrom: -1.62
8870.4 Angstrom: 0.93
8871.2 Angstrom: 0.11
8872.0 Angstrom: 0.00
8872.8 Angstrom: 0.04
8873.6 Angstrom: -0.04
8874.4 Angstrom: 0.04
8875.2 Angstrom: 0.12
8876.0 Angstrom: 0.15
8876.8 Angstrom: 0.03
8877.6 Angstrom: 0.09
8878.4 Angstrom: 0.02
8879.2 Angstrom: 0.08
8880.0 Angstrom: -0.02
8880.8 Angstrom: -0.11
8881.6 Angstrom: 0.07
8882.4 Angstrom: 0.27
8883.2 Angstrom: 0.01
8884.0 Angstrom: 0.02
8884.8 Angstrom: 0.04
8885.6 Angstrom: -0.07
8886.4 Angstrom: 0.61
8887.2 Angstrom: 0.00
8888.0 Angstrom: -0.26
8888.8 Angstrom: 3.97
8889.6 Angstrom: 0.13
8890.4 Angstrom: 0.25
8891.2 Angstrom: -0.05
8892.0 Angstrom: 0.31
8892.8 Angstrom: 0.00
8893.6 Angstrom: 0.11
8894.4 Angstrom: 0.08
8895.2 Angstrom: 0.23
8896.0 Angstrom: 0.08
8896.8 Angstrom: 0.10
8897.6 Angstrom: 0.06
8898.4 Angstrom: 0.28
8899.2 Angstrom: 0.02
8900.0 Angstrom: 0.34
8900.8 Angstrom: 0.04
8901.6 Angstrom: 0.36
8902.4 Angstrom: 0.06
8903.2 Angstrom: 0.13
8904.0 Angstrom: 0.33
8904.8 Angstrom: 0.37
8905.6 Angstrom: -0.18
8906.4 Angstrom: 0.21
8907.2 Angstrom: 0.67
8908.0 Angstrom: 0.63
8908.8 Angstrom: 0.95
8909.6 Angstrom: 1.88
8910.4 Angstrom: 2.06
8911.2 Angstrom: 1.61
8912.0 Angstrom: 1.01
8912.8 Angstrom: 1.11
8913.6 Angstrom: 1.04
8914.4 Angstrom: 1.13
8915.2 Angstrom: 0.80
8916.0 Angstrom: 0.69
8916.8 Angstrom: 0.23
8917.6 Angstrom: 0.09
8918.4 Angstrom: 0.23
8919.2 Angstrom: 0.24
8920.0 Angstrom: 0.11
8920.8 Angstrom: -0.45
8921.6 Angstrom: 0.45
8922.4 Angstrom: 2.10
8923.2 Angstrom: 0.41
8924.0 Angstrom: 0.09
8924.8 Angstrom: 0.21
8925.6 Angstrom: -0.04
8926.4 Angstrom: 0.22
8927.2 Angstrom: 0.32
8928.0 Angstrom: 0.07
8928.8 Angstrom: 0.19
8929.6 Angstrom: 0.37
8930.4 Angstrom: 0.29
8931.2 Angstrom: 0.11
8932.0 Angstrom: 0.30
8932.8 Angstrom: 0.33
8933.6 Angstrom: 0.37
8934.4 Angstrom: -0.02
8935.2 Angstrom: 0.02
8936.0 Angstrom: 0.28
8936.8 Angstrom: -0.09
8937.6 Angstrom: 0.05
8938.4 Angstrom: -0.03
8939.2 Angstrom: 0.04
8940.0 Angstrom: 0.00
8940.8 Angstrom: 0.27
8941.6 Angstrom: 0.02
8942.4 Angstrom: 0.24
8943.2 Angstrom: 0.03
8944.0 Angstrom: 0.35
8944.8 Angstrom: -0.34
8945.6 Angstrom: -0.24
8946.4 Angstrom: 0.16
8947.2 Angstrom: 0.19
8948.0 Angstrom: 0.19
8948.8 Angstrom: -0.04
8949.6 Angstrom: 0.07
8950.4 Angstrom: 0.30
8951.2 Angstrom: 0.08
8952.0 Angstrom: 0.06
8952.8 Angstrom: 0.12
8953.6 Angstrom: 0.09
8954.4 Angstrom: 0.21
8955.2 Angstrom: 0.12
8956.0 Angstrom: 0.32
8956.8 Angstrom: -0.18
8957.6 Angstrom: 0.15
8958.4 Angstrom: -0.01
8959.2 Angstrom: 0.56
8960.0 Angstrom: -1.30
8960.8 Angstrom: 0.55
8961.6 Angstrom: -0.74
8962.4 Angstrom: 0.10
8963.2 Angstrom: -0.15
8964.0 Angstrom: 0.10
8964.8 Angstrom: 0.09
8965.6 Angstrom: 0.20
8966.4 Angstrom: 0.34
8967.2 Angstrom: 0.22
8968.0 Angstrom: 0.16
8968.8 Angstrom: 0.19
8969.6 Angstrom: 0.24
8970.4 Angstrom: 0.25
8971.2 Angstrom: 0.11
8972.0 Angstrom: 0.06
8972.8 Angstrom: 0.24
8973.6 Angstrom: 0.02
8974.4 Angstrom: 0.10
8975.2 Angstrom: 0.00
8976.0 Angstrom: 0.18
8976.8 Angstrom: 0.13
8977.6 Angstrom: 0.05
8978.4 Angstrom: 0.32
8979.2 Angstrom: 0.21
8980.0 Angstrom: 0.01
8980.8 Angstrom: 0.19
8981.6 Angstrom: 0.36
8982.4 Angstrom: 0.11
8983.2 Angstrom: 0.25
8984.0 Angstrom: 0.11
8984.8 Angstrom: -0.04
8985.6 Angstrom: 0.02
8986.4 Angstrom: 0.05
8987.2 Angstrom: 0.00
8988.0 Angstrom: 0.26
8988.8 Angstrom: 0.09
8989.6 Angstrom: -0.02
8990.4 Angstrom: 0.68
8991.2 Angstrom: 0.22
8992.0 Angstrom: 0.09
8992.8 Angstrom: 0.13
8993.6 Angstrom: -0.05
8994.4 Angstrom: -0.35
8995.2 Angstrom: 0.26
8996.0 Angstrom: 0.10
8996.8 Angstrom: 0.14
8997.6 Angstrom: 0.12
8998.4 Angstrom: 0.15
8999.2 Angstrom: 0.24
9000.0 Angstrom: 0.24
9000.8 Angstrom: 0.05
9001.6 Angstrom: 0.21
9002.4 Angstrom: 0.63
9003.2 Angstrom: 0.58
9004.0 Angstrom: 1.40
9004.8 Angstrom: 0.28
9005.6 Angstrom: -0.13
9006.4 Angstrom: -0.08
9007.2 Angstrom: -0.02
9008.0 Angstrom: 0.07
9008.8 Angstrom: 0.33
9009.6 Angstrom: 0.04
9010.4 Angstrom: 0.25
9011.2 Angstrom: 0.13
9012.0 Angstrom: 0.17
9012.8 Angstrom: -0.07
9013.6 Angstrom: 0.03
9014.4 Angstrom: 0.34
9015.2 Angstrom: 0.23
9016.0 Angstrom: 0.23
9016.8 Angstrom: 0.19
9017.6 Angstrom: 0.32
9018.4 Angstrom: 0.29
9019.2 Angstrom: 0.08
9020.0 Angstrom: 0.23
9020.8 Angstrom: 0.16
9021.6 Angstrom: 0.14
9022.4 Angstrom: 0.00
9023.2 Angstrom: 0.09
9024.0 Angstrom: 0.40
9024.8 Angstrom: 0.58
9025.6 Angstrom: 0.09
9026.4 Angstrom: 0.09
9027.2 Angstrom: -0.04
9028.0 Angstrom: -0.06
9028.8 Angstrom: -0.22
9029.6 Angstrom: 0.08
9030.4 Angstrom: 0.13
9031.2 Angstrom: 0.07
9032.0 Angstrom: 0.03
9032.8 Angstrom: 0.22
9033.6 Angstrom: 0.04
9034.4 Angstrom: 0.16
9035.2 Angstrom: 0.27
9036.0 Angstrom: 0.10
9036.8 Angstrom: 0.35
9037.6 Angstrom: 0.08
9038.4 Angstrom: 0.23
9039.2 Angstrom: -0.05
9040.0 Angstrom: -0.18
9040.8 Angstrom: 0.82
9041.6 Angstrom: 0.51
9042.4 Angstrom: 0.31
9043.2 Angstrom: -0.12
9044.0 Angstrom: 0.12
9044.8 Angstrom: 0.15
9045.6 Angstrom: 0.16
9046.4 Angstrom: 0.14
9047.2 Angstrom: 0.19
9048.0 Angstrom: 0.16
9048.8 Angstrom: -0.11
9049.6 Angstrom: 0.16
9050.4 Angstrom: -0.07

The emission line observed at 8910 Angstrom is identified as [O III]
